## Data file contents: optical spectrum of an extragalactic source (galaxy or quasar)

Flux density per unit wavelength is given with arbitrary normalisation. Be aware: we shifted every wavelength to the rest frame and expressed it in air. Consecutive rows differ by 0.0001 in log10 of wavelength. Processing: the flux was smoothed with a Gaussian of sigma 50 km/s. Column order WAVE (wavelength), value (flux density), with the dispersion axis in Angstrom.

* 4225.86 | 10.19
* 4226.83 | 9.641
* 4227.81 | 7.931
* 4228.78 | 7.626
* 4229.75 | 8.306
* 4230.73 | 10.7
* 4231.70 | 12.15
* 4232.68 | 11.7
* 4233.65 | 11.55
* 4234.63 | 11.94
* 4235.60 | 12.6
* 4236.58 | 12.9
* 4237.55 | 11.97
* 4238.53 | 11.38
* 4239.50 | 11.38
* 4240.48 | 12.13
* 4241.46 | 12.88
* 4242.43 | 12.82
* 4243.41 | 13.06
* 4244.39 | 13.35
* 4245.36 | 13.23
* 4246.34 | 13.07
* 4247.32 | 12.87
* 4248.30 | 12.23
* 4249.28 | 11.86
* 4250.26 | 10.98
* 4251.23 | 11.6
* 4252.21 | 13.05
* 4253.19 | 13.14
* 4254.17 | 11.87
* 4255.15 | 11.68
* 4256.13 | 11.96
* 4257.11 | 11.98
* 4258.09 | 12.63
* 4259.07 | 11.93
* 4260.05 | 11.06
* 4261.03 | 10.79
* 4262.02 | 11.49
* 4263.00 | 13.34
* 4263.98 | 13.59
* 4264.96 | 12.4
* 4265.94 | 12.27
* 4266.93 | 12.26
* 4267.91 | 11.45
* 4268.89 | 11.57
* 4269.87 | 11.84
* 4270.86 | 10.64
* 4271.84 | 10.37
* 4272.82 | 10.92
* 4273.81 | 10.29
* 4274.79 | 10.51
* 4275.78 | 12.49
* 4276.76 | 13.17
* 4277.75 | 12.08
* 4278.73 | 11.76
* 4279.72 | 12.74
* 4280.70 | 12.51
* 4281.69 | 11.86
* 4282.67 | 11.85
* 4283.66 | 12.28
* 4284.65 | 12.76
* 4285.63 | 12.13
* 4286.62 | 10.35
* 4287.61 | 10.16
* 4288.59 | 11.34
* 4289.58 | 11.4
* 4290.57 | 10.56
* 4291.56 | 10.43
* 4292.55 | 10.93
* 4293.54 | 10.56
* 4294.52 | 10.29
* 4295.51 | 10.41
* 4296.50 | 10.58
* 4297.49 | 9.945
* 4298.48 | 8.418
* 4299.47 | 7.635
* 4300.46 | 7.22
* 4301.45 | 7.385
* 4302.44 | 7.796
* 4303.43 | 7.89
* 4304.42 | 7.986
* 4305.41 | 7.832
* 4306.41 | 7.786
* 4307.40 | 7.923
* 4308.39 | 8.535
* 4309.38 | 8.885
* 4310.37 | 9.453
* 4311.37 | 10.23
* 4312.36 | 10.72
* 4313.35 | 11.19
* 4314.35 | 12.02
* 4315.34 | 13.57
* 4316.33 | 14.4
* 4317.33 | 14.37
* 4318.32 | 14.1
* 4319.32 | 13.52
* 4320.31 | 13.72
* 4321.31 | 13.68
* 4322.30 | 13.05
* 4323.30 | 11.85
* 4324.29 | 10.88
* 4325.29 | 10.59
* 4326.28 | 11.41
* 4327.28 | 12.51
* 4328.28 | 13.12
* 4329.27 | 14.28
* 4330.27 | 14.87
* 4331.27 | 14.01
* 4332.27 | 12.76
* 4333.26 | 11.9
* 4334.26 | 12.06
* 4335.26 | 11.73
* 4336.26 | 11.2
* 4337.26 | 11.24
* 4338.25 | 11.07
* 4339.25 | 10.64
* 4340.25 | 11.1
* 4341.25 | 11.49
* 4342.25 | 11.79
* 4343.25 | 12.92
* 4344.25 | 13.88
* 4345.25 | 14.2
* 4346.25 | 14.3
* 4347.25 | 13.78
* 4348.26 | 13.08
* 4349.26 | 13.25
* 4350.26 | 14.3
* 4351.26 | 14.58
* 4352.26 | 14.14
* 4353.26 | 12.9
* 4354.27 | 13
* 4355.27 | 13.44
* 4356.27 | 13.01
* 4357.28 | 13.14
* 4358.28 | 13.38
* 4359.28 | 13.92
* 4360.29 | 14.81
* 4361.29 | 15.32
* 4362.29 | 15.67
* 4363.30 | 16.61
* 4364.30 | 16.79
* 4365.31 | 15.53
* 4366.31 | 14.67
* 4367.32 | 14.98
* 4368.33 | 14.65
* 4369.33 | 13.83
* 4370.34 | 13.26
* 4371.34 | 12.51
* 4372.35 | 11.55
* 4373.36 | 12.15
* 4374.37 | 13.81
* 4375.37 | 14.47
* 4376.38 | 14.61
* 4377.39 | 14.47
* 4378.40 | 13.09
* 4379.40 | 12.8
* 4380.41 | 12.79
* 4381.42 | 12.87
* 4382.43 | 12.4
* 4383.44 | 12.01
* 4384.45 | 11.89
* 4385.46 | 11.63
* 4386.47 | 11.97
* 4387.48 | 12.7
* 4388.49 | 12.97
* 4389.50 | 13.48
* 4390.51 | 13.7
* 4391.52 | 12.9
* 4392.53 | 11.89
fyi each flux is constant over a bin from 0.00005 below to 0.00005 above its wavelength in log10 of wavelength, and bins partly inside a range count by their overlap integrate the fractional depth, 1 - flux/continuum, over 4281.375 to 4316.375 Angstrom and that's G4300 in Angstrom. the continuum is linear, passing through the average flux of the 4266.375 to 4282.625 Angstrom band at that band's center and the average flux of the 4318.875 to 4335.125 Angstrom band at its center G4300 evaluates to 6.00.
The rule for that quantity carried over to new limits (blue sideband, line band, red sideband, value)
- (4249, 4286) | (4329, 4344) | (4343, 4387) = 1.1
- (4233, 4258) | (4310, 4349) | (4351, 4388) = 2.1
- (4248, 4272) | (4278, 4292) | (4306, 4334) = 0.4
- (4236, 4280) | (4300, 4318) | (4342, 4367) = 4.6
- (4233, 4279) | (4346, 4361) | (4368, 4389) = -1.1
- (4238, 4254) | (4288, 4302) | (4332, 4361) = 3.2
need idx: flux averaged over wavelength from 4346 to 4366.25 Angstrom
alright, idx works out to 14.3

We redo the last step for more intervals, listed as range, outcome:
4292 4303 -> 9.2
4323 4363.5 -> 13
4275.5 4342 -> 11.2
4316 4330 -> 13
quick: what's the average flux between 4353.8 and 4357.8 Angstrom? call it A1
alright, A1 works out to 13.2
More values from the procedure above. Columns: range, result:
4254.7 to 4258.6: 12.1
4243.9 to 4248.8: 12.9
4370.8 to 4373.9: 12.1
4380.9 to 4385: 12.3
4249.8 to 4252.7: 11.9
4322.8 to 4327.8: 11.4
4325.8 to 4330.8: 13.2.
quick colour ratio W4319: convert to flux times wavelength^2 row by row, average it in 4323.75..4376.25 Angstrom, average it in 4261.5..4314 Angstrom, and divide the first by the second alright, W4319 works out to 1.29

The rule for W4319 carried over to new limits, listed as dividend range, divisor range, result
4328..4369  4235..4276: 1.17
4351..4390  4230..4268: 1.18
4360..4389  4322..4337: 1.13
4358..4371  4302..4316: 1.61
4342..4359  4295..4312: 1.61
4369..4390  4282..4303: 1.32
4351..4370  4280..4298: 1.34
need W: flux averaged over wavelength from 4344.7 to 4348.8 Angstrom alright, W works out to 13.8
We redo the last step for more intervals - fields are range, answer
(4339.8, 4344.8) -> 12.3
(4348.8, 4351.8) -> 14.1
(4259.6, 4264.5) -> 12.1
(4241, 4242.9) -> 12.9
